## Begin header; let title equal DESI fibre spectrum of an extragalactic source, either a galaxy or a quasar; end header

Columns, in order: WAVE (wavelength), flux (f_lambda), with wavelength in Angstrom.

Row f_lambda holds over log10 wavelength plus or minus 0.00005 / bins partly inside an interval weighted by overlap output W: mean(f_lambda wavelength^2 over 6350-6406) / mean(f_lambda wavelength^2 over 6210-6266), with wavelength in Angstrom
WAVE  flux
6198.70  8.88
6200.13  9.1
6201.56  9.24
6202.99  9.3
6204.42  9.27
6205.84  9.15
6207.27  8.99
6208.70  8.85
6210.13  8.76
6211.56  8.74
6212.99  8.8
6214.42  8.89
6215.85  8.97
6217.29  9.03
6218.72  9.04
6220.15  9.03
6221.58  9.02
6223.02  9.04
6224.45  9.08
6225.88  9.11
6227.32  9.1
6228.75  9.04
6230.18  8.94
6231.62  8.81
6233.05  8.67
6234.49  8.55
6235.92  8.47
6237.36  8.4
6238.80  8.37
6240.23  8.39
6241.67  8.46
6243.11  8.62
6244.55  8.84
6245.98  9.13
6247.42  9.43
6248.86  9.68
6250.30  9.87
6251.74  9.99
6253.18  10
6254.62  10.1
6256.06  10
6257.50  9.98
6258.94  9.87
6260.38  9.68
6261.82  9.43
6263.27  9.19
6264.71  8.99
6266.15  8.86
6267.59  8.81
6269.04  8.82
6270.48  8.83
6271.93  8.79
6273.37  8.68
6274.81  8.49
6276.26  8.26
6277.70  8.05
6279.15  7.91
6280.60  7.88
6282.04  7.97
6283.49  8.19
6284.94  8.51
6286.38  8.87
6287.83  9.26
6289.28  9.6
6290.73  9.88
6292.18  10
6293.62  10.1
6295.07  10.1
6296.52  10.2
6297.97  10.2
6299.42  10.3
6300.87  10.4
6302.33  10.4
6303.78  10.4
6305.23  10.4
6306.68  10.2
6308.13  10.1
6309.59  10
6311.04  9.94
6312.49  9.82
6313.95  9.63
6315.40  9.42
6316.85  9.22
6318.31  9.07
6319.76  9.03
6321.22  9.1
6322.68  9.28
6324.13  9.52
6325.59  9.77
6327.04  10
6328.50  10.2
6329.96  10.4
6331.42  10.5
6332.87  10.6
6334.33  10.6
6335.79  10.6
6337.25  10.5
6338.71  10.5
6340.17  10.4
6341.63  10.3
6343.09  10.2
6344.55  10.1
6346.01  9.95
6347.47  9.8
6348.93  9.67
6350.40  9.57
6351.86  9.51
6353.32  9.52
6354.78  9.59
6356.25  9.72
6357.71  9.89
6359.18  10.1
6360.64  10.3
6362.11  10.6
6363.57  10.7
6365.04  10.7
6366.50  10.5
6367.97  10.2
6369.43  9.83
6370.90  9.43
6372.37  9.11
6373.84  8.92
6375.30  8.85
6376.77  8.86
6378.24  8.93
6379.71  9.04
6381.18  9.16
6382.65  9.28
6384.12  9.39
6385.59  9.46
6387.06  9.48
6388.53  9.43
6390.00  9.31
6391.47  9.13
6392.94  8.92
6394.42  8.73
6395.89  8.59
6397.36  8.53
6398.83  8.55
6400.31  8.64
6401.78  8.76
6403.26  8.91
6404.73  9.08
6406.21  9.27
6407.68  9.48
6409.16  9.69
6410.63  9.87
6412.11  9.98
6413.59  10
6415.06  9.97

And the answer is 1.08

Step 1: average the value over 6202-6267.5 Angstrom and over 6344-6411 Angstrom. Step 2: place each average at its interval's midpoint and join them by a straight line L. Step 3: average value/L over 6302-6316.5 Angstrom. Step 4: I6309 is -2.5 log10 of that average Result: -0.08 mag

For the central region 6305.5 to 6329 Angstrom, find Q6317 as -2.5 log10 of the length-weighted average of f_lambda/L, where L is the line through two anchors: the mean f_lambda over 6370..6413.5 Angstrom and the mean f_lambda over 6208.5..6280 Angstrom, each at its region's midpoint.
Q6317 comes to -0.068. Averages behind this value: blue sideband 9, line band 9.65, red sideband 9.14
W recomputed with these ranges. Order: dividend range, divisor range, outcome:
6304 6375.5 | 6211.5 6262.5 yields 1.12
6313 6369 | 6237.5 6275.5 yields 1.12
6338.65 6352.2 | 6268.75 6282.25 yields 1.22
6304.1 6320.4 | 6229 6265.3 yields 1.08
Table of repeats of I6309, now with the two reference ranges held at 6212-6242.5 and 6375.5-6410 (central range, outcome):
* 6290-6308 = -0.15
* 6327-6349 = -0.15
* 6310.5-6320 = -0.06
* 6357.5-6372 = -0.13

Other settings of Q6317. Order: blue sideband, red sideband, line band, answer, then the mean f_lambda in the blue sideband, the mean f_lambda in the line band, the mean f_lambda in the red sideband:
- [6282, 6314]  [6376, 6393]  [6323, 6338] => -0.07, 9.8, 10.2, 9.21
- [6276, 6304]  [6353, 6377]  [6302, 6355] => -0.04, 9.32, 9.94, 9.84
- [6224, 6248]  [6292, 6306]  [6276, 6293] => 0.14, 8.78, 8.72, 10.3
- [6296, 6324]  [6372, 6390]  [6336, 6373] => -0.07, 9.84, 10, 9.17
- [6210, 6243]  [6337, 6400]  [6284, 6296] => -0.04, 8.81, 9.53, 9.6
